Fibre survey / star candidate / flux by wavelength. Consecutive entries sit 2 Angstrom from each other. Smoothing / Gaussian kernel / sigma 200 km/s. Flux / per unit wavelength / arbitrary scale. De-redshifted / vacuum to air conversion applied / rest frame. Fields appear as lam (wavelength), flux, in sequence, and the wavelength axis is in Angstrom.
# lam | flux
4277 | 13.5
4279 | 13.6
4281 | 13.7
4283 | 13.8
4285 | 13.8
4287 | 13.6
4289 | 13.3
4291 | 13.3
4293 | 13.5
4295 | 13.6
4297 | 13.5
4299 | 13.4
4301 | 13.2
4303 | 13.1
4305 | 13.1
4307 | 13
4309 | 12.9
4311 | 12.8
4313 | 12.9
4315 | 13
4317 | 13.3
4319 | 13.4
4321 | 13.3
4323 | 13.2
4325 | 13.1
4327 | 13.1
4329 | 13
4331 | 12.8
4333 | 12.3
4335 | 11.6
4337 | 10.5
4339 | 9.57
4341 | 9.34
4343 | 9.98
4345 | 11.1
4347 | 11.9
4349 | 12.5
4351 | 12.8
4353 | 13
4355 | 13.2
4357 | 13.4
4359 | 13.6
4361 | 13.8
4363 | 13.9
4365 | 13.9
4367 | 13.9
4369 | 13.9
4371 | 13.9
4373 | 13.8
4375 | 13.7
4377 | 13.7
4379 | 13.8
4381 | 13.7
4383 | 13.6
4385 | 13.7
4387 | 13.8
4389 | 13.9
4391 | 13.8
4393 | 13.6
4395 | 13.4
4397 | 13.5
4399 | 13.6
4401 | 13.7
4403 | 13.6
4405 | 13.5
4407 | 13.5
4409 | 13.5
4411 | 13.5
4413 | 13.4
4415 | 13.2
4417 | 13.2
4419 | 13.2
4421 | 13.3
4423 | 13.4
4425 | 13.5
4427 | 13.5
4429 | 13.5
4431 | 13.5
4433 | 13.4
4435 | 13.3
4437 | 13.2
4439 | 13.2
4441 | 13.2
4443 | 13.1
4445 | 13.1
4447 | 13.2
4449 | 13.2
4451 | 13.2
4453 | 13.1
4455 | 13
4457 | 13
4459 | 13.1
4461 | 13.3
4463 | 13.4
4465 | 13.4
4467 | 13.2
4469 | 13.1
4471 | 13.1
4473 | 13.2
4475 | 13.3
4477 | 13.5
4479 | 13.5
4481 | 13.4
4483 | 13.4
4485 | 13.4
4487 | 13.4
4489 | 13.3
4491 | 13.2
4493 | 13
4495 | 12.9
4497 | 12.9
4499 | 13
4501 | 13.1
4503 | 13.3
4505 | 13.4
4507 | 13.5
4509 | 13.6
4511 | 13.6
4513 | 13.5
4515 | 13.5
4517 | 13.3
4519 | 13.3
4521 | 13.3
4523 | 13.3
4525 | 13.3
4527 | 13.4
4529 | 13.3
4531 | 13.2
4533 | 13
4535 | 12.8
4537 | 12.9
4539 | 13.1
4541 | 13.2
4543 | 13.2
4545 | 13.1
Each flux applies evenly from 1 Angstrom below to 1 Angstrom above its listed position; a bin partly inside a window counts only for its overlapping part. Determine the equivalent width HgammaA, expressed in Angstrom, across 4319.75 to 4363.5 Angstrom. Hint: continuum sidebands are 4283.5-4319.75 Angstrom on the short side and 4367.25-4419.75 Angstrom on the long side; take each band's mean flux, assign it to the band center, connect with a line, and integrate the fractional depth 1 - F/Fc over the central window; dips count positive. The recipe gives 3.6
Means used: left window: 13.3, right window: 13.6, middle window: 12.3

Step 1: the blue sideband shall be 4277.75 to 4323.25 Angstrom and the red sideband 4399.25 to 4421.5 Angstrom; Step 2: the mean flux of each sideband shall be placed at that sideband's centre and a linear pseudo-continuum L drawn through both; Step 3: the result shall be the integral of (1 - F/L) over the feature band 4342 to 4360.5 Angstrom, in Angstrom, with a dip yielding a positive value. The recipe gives 1.31 Angstrom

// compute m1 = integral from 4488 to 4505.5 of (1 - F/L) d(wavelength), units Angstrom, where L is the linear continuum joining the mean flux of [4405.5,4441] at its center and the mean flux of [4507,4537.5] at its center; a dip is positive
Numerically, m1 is 0.3 Angstrom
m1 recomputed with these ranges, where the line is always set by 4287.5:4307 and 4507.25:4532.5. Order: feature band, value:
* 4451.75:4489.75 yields 0.3 Angstrom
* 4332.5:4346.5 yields 2.9 Angstrom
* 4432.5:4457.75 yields 0.4 Angstrom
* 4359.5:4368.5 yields -0.4 Angstrom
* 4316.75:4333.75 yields 0.3 Angstrom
